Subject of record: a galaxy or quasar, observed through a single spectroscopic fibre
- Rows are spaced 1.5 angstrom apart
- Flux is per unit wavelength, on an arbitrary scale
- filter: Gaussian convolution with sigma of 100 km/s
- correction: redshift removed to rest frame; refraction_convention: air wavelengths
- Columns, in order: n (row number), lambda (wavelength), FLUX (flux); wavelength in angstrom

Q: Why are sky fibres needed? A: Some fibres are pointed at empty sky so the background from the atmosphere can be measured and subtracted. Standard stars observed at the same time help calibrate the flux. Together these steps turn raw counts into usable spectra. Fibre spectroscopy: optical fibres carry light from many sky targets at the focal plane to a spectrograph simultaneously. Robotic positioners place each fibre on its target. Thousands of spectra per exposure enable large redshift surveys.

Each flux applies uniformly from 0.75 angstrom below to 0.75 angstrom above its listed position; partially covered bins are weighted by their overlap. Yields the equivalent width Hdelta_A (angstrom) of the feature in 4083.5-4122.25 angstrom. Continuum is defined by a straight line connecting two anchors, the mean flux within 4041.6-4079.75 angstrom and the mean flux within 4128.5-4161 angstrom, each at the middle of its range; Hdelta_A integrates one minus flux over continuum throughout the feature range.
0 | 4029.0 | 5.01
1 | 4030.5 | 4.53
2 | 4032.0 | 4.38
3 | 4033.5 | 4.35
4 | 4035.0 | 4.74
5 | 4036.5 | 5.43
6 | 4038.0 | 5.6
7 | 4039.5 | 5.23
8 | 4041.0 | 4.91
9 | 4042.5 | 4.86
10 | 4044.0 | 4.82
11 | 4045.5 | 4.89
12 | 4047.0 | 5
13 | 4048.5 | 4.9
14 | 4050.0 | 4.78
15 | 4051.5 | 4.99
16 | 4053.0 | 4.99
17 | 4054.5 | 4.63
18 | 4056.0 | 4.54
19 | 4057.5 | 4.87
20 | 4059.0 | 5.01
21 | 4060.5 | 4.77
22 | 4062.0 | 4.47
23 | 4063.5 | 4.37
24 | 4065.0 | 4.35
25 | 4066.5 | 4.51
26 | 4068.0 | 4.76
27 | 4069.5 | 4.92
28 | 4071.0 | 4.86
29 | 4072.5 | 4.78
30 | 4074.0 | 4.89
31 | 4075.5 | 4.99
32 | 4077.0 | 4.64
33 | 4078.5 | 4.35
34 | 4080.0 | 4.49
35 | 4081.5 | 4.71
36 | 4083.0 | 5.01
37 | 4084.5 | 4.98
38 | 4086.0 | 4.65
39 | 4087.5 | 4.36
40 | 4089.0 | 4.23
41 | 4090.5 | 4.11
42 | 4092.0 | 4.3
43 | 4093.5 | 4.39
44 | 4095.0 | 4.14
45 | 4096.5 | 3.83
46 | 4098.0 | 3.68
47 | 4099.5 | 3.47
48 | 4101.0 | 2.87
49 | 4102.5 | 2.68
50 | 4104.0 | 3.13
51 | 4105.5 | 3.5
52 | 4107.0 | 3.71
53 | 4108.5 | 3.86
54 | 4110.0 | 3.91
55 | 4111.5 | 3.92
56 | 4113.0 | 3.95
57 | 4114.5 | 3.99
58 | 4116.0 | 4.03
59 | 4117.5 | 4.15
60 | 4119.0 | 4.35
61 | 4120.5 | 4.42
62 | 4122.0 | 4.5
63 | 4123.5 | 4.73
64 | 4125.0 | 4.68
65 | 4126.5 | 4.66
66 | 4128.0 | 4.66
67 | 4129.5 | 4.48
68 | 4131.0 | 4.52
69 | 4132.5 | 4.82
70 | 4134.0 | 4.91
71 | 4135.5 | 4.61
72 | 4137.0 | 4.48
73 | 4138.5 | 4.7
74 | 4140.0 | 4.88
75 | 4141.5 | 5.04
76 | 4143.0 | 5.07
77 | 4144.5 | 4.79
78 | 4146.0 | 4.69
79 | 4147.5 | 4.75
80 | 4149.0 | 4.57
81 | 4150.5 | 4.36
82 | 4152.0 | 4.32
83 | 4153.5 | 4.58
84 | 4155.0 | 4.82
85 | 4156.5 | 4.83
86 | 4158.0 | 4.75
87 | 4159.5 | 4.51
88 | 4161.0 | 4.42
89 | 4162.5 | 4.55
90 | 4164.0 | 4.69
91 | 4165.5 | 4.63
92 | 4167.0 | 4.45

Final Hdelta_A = 6.2 angstrom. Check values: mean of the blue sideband 4.75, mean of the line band 3.97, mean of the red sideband 4.68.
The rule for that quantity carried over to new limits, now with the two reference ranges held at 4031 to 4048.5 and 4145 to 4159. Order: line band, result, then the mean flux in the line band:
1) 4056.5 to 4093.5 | 1.50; 4.64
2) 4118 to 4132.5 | 0.42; 4.56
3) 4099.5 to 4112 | 3.45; 3.44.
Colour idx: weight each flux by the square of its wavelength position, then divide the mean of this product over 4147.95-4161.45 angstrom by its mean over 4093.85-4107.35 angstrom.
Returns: 1.4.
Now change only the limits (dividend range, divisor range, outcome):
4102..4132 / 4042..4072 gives 0.89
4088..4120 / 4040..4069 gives 0.82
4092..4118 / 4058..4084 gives 0.81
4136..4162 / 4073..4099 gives 1.08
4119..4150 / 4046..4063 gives 1.01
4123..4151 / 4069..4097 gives 1.06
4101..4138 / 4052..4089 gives 0.91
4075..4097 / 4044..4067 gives 0.96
